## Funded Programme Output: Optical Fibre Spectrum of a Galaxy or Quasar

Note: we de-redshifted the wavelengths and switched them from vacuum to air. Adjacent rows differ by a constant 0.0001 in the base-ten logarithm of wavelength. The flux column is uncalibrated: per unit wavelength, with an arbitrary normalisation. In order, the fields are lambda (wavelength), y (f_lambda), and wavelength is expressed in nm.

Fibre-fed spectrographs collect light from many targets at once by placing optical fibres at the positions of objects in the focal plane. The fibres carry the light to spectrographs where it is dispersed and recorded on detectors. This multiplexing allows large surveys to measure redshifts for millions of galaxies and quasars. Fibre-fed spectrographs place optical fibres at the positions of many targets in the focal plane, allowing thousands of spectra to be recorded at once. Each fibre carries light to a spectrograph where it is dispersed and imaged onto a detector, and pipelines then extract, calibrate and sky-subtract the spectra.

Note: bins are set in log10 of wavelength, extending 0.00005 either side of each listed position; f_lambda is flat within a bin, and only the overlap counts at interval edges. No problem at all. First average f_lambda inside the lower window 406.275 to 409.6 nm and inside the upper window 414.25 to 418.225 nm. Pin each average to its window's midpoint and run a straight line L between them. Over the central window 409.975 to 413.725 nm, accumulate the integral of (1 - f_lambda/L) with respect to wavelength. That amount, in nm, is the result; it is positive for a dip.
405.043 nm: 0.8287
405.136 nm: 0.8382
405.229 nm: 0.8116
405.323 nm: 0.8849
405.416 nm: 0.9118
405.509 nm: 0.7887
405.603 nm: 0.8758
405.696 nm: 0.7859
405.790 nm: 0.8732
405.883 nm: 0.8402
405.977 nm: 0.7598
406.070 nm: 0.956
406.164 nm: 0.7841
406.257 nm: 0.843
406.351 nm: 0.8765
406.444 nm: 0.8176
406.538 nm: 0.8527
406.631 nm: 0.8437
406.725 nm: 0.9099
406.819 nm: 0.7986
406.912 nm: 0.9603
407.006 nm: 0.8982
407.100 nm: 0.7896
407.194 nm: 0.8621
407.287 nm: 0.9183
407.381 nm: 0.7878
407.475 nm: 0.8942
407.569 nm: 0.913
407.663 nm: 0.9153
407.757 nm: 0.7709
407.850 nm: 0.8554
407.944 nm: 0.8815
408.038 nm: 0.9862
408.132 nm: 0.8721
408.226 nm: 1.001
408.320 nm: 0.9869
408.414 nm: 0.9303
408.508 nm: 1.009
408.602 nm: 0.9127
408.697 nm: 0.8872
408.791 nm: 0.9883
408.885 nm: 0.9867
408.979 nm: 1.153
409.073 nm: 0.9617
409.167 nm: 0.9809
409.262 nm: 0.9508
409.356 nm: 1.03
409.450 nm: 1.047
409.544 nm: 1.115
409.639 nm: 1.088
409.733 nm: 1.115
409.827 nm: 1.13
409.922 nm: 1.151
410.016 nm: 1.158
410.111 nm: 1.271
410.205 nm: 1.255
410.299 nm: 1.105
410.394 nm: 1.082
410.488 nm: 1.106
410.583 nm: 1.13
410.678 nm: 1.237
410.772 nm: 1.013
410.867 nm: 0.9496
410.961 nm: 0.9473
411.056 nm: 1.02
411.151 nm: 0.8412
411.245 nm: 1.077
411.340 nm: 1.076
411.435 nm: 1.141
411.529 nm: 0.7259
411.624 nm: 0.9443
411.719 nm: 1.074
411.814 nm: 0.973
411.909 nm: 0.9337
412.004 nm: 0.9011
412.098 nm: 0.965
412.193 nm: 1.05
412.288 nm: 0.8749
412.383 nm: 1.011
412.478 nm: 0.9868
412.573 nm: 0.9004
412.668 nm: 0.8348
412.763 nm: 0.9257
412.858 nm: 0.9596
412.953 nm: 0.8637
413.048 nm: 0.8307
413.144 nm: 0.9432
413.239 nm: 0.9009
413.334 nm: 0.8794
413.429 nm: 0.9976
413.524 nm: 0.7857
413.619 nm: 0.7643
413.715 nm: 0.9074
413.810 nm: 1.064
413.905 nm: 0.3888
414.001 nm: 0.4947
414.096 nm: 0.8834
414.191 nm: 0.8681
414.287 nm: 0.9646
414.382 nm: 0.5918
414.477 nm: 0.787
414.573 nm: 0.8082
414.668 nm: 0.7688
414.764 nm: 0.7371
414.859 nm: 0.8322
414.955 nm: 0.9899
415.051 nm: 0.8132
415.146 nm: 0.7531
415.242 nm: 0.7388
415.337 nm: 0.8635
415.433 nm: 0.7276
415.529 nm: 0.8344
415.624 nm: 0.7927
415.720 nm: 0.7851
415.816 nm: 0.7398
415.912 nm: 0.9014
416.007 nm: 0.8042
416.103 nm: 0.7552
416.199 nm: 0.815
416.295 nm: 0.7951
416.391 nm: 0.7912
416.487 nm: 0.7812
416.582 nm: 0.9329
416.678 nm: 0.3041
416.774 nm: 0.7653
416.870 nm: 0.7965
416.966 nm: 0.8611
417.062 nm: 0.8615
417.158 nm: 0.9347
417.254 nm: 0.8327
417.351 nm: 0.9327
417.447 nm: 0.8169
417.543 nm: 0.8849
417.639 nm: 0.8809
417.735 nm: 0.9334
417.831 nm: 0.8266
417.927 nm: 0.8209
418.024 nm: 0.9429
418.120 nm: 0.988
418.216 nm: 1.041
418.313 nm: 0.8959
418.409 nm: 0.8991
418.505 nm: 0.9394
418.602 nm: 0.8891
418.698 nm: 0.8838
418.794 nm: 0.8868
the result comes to -0.46 nm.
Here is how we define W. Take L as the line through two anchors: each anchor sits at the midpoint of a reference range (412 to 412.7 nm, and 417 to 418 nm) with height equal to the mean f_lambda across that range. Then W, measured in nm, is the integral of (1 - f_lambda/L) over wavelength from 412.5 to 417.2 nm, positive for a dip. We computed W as 0.50 nm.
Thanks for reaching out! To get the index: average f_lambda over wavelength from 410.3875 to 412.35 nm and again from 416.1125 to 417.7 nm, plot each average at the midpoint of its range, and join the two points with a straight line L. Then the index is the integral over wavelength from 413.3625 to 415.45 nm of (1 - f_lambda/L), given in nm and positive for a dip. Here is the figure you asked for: 0.229 nm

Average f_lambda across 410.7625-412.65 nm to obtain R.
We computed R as 0.967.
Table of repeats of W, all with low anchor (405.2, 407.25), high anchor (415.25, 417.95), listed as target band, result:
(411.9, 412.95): -0.14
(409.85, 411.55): -0.49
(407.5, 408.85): -0.12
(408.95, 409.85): -0.23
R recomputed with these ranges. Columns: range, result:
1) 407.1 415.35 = 0.939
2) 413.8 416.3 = 0.785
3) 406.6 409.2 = 0.916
